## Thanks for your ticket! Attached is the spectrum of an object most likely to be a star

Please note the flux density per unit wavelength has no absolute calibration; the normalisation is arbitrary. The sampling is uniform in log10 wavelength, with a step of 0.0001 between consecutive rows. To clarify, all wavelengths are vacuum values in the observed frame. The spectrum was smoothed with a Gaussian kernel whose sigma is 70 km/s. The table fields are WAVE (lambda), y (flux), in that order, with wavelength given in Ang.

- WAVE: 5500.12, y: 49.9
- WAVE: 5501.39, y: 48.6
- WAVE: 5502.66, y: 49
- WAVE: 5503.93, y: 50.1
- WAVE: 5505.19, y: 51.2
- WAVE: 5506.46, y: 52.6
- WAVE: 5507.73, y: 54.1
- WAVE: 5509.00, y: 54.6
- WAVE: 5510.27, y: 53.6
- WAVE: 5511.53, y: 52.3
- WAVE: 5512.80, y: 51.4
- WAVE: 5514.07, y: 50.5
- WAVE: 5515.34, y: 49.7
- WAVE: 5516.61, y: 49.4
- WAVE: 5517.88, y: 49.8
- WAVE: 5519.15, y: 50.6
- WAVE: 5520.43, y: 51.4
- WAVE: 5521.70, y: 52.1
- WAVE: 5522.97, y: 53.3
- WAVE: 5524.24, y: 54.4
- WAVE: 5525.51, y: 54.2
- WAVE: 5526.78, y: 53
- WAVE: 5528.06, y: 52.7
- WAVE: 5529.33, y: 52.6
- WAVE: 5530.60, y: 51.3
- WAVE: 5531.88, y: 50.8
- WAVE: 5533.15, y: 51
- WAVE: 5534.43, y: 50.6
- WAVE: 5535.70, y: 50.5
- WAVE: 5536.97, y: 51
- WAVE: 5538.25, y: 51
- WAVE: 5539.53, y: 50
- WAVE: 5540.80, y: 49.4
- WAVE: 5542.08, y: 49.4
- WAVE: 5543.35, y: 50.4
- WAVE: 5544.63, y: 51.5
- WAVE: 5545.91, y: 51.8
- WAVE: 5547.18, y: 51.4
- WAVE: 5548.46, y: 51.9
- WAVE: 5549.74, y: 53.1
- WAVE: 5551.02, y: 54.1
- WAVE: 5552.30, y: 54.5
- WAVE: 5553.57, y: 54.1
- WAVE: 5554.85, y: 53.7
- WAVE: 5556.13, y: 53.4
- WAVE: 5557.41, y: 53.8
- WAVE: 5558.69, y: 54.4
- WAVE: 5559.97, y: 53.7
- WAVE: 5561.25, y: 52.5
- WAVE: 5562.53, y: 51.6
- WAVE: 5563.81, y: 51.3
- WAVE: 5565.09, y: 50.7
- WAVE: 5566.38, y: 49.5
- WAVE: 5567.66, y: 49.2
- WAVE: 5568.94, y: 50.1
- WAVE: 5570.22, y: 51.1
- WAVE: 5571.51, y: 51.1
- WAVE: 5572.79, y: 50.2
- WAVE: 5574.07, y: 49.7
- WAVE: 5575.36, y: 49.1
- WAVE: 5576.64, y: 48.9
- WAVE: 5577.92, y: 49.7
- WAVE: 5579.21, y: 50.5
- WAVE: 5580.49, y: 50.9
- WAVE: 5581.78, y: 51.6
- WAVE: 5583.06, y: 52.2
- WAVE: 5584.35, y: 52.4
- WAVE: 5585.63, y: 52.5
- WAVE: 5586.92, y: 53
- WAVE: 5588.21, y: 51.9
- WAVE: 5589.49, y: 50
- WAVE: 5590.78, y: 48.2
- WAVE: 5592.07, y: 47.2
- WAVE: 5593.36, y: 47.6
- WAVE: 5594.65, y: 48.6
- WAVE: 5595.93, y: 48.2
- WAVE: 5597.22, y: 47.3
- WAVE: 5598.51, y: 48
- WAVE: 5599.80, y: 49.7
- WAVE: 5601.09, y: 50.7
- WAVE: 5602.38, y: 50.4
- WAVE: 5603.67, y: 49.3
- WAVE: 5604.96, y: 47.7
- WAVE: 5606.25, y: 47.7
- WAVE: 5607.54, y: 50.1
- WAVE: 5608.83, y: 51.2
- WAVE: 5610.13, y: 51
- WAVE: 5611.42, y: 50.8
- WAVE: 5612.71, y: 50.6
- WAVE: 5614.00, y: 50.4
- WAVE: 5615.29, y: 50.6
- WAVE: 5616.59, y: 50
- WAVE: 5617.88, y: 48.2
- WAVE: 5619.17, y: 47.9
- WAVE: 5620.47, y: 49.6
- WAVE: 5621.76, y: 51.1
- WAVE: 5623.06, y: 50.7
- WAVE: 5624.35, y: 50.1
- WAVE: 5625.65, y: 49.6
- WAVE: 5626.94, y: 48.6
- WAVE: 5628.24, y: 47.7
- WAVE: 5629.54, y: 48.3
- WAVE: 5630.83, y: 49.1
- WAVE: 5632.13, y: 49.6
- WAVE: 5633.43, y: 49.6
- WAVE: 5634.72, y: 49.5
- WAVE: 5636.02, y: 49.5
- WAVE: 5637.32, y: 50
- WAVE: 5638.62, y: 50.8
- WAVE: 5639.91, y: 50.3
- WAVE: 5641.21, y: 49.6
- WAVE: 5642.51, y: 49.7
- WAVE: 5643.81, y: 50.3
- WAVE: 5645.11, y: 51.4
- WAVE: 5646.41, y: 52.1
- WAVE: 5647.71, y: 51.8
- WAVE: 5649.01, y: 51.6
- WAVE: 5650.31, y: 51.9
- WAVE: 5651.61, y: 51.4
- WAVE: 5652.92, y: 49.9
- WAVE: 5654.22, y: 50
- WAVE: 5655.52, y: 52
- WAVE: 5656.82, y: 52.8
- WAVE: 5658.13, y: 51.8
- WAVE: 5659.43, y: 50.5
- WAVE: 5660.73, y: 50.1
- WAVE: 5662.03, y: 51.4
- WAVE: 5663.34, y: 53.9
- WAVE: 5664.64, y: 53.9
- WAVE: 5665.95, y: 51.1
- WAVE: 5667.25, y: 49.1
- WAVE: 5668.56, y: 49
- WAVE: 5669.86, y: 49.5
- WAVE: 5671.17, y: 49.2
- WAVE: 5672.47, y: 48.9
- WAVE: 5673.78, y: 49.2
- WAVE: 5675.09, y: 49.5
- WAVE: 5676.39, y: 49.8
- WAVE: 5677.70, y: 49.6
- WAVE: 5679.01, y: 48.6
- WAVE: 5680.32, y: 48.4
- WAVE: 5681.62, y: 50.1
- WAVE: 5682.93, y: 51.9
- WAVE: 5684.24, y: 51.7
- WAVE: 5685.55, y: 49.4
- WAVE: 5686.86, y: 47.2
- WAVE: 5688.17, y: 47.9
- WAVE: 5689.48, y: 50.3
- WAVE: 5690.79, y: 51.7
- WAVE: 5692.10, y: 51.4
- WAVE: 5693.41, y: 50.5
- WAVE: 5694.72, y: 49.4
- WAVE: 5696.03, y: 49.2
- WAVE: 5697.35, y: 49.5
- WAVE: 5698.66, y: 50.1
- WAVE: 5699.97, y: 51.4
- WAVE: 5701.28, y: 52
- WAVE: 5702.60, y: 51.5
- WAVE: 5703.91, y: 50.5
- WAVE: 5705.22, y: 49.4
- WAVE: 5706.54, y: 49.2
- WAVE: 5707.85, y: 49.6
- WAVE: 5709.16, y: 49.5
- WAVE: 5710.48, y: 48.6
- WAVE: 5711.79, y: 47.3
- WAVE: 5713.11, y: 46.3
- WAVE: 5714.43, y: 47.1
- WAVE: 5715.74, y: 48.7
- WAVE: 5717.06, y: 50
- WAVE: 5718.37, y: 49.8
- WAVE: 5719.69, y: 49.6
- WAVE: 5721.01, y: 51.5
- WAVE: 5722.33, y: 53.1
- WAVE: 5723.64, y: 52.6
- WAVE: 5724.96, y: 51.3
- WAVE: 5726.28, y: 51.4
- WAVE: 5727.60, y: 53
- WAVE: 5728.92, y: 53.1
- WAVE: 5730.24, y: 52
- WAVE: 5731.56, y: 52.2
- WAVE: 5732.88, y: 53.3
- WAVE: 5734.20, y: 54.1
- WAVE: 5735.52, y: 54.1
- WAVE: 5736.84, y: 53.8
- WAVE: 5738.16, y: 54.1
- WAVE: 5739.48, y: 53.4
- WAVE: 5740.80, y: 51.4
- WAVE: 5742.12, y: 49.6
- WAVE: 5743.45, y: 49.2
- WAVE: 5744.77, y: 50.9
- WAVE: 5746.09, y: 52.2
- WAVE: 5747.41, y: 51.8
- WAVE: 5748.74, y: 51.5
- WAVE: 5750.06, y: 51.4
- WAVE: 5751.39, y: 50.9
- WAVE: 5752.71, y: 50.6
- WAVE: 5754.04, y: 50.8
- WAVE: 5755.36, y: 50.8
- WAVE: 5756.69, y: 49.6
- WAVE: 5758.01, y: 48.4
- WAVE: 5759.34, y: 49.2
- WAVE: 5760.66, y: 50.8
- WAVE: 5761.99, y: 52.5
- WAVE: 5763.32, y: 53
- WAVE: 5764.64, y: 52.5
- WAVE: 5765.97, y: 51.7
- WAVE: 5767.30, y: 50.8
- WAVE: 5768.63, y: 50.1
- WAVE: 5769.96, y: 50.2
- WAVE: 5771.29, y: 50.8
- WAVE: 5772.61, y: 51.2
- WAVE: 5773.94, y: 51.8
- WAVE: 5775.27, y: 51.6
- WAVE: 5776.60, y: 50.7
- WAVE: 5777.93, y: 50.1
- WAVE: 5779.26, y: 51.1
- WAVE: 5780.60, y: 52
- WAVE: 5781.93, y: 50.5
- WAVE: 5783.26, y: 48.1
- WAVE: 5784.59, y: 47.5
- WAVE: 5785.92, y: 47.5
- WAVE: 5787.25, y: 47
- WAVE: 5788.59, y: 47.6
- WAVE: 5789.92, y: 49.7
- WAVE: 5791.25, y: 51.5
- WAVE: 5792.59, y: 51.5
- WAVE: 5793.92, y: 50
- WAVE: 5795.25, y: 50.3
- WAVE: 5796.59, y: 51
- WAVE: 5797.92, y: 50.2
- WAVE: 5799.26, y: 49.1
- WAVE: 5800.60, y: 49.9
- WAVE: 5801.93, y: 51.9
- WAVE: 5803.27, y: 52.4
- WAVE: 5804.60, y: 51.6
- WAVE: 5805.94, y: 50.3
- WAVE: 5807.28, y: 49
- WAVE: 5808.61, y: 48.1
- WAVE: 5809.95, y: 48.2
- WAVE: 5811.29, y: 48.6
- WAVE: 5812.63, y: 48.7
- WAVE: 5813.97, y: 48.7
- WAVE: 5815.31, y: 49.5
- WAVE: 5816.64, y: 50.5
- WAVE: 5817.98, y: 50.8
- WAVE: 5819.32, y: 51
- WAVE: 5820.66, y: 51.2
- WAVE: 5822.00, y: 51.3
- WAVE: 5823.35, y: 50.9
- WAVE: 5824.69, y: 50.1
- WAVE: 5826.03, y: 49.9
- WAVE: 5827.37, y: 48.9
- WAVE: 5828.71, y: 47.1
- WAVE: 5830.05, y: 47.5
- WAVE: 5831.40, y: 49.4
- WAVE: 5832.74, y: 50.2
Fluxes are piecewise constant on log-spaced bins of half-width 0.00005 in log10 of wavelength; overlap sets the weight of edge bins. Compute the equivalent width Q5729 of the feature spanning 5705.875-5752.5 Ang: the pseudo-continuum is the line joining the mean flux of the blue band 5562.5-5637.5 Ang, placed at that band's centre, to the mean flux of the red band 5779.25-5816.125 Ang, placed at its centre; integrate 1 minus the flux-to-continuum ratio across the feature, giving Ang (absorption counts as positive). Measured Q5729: -1.3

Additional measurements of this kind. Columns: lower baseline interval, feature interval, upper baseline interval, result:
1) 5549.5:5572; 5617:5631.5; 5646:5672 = 0.7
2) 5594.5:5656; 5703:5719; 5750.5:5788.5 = 0.4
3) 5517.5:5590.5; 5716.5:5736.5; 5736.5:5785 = -0.4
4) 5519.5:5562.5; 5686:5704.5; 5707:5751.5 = 0.4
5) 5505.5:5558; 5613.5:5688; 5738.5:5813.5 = 1.5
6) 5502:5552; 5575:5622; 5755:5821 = 1.3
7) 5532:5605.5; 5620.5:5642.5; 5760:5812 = 0.5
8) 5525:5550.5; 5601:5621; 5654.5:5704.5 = 0.4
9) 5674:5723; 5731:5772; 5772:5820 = -1.3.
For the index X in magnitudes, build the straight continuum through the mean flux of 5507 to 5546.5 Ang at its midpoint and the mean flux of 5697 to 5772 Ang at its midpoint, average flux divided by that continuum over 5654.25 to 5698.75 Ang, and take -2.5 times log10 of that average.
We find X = 0.02 mag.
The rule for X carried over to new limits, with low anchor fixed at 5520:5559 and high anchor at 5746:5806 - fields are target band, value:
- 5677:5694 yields 0.03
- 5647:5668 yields 0.00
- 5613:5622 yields 0.04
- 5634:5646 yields 0.03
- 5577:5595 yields 0.03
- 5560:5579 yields 0.03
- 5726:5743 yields -0.04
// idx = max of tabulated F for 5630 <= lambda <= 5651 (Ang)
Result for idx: 52.1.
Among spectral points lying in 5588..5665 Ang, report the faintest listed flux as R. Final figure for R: 47.2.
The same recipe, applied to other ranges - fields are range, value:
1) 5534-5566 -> 49.4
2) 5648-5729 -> 46.3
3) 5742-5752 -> 49.2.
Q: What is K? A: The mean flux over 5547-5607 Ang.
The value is 50.8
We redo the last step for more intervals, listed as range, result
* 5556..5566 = 52.5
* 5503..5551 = 51.6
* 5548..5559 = 53.7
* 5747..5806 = 50.5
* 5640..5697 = 50.4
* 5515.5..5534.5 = 51.8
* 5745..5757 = 51.1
